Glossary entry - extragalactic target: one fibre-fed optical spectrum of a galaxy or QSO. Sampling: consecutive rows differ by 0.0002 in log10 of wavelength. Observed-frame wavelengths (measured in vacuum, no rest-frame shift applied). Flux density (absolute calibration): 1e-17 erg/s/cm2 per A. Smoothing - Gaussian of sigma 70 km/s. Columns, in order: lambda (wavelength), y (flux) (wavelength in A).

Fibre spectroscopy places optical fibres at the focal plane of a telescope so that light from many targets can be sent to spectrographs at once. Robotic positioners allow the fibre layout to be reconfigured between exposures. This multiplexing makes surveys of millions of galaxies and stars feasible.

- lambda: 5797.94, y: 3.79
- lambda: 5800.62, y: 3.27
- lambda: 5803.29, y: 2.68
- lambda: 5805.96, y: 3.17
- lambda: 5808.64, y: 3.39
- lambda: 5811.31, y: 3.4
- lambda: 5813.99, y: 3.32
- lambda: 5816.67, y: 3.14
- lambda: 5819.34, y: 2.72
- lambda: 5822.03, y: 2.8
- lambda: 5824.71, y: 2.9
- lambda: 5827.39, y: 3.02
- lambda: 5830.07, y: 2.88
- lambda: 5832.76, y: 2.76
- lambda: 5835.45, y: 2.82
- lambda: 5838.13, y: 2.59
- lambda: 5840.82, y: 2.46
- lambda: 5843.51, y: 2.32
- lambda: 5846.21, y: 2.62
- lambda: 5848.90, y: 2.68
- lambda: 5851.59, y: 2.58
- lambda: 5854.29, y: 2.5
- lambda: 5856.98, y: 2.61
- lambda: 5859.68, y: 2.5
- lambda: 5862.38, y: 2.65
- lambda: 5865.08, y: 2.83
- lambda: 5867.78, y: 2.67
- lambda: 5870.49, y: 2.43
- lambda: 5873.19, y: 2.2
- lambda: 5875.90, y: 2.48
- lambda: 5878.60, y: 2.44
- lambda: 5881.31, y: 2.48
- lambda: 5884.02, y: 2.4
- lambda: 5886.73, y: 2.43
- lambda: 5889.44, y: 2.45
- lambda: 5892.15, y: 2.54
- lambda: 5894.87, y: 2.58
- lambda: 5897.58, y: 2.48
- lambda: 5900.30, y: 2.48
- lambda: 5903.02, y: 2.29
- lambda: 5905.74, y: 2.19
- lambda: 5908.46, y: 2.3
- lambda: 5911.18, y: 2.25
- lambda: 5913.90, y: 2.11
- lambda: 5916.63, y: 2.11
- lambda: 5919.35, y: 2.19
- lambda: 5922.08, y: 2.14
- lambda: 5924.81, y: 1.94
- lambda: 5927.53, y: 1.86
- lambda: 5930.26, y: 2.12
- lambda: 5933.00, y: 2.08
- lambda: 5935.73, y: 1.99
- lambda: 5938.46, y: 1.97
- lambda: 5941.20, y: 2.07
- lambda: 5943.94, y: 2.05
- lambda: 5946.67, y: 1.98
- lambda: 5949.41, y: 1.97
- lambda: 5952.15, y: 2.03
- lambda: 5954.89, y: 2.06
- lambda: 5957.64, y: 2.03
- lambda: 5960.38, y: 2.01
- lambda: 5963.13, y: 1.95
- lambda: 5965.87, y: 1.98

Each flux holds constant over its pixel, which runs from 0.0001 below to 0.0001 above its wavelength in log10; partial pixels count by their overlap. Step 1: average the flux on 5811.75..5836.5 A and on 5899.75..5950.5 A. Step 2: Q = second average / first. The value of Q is 0.7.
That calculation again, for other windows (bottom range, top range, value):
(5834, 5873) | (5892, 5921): 0.90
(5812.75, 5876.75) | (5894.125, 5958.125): 0.79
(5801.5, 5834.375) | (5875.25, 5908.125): 0.81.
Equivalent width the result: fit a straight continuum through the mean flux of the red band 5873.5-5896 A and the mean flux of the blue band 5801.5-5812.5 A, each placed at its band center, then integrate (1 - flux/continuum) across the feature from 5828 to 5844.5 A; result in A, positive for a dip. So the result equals 1.4 A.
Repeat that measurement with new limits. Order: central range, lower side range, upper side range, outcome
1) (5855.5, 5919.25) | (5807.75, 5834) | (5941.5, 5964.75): 2.3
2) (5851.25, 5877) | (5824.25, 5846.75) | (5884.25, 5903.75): 0.4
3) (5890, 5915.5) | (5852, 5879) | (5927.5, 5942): -1.1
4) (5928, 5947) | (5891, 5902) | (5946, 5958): 1.0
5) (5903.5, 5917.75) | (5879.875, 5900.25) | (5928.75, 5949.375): 0.6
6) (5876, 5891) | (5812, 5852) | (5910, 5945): -0.3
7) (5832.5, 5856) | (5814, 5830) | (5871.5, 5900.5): 1.6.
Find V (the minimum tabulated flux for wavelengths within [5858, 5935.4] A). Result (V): 1.86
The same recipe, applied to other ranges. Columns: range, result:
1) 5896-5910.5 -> 2.19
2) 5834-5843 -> 2.46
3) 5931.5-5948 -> 1.97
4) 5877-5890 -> 2.4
